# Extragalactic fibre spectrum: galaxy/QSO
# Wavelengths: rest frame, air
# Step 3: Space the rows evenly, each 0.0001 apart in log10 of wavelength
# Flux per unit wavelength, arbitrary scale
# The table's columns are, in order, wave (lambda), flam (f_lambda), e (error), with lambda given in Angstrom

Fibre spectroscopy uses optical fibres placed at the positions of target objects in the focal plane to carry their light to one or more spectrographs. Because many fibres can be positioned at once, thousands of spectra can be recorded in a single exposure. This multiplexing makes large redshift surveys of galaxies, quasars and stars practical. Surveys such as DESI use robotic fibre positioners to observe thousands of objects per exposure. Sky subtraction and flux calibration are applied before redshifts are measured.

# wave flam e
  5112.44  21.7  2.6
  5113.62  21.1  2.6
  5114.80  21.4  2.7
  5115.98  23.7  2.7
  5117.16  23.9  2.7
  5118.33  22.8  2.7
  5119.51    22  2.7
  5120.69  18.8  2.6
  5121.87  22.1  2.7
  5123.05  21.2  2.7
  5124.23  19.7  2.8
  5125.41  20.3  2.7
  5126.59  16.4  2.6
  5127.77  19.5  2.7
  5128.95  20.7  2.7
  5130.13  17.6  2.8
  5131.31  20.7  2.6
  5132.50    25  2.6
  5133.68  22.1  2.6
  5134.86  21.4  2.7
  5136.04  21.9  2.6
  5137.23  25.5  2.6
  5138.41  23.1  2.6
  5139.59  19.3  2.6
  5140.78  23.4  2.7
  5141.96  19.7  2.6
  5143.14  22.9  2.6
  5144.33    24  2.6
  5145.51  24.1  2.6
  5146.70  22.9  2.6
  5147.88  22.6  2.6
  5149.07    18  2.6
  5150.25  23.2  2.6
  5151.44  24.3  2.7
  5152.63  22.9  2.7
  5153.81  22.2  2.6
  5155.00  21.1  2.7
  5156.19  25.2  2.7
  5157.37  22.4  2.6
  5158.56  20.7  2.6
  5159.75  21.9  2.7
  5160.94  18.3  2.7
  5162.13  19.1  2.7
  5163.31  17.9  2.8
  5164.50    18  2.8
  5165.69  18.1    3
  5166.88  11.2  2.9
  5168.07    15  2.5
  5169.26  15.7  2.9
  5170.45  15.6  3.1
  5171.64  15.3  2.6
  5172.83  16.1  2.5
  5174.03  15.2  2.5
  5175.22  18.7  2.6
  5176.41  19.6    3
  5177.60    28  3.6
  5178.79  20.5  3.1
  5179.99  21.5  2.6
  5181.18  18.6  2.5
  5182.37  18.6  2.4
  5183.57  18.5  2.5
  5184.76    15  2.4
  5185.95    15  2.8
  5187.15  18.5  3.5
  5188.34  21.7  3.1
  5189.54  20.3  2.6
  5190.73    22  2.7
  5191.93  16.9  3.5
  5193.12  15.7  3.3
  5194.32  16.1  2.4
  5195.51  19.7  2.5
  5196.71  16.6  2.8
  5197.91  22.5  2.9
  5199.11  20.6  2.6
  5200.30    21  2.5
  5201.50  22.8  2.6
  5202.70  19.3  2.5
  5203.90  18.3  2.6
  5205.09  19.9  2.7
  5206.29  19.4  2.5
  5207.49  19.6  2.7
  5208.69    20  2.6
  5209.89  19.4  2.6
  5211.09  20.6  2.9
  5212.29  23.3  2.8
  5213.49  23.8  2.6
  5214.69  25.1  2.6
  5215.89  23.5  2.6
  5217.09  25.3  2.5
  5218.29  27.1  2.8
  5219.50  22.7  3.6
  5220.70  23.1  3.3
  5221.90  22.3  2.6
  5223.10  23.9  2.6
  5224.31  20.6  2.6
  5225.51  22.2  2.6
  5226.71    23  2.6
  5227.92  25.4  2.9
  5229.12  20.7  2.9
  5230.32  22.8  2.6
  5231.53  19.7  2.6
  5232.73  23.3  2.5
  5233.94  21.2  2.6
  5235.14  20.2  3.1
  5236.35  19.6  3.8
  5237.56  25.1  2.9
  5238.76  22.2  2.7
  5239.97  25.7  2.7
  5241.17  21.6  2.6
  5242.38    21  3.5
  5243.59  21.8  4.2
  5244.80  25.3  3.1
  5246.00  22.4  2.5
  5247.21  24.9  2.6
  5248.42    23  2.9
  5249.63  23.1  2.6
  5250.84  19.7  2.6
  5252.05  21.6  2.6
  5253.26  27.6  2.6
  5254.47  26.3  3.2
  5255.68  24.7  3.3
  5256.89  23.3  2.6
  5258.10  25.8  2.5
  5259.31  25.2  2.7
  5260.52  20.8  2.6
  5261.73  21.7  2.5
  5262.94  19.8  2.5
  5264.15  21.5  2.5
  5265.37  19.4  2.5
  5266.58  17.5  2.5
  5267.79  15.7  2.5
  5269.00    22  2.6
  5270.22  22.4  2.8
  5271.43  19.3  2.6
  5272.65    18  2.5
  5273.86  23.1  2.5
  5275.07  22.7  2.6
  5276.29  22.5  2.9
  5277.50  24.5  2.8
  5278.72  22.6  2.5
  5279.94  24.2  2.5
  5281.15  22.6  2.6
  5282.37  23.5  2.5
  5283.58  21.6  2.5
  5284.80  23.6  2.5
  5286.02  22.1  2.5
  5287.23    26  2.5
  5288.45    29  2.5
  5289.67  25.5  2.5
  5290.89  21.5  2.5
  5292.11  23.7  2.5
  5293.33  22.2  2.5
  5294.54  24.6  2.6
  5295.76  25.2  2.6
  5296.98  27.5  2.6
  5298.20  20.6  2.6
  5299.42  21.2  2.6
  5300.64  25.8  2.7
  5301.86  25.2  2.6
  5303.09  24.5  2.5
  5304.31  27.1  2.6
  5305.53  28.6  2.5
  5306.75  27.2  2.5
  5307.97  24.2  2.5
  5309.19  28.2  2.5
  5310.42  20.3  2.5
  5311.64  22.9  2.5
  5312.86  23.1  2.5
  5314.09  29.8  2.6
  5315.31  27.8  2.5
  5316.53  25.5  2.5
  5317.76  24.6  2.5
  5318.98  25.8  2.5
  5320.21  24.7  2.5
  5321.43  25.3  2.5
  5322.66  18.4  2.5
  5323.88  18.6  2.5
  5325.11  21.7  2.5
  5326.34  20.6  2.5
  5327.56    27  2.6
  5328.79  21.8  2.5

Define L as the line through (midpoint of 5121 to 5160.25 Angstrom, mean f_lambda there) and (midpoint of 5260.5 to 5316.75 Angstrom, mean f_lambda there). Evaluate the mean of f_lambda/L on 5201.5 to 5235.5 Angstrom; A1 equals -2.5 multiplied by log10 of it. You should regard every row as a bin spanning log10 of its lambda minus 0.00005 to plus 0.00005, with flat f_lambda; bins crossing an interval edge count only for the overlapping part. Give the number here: 0.03 mag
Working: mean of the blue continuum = 21.7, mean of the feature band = 22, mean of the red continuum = 23.4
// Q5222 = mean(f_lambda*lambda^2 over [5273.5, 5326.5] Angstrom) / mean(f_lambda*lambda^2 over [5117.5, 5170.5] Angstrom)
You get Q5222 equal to 1.23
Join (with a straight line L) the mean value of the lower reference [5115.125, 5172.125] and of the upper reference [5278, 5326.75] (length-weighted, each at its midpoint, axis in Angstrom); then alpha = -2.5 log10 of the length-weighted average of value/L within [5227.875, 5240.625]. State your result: 0.02 mag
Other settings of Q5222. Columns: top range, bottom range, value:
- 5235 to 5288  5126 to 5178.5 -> 1.15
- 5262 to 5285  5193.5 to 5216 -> 1.07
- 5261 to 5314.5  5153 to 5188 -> 1.30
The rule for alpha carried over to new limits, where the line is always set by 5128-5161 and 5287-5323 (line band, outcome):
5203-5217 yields 0.095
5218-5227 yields 0.022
